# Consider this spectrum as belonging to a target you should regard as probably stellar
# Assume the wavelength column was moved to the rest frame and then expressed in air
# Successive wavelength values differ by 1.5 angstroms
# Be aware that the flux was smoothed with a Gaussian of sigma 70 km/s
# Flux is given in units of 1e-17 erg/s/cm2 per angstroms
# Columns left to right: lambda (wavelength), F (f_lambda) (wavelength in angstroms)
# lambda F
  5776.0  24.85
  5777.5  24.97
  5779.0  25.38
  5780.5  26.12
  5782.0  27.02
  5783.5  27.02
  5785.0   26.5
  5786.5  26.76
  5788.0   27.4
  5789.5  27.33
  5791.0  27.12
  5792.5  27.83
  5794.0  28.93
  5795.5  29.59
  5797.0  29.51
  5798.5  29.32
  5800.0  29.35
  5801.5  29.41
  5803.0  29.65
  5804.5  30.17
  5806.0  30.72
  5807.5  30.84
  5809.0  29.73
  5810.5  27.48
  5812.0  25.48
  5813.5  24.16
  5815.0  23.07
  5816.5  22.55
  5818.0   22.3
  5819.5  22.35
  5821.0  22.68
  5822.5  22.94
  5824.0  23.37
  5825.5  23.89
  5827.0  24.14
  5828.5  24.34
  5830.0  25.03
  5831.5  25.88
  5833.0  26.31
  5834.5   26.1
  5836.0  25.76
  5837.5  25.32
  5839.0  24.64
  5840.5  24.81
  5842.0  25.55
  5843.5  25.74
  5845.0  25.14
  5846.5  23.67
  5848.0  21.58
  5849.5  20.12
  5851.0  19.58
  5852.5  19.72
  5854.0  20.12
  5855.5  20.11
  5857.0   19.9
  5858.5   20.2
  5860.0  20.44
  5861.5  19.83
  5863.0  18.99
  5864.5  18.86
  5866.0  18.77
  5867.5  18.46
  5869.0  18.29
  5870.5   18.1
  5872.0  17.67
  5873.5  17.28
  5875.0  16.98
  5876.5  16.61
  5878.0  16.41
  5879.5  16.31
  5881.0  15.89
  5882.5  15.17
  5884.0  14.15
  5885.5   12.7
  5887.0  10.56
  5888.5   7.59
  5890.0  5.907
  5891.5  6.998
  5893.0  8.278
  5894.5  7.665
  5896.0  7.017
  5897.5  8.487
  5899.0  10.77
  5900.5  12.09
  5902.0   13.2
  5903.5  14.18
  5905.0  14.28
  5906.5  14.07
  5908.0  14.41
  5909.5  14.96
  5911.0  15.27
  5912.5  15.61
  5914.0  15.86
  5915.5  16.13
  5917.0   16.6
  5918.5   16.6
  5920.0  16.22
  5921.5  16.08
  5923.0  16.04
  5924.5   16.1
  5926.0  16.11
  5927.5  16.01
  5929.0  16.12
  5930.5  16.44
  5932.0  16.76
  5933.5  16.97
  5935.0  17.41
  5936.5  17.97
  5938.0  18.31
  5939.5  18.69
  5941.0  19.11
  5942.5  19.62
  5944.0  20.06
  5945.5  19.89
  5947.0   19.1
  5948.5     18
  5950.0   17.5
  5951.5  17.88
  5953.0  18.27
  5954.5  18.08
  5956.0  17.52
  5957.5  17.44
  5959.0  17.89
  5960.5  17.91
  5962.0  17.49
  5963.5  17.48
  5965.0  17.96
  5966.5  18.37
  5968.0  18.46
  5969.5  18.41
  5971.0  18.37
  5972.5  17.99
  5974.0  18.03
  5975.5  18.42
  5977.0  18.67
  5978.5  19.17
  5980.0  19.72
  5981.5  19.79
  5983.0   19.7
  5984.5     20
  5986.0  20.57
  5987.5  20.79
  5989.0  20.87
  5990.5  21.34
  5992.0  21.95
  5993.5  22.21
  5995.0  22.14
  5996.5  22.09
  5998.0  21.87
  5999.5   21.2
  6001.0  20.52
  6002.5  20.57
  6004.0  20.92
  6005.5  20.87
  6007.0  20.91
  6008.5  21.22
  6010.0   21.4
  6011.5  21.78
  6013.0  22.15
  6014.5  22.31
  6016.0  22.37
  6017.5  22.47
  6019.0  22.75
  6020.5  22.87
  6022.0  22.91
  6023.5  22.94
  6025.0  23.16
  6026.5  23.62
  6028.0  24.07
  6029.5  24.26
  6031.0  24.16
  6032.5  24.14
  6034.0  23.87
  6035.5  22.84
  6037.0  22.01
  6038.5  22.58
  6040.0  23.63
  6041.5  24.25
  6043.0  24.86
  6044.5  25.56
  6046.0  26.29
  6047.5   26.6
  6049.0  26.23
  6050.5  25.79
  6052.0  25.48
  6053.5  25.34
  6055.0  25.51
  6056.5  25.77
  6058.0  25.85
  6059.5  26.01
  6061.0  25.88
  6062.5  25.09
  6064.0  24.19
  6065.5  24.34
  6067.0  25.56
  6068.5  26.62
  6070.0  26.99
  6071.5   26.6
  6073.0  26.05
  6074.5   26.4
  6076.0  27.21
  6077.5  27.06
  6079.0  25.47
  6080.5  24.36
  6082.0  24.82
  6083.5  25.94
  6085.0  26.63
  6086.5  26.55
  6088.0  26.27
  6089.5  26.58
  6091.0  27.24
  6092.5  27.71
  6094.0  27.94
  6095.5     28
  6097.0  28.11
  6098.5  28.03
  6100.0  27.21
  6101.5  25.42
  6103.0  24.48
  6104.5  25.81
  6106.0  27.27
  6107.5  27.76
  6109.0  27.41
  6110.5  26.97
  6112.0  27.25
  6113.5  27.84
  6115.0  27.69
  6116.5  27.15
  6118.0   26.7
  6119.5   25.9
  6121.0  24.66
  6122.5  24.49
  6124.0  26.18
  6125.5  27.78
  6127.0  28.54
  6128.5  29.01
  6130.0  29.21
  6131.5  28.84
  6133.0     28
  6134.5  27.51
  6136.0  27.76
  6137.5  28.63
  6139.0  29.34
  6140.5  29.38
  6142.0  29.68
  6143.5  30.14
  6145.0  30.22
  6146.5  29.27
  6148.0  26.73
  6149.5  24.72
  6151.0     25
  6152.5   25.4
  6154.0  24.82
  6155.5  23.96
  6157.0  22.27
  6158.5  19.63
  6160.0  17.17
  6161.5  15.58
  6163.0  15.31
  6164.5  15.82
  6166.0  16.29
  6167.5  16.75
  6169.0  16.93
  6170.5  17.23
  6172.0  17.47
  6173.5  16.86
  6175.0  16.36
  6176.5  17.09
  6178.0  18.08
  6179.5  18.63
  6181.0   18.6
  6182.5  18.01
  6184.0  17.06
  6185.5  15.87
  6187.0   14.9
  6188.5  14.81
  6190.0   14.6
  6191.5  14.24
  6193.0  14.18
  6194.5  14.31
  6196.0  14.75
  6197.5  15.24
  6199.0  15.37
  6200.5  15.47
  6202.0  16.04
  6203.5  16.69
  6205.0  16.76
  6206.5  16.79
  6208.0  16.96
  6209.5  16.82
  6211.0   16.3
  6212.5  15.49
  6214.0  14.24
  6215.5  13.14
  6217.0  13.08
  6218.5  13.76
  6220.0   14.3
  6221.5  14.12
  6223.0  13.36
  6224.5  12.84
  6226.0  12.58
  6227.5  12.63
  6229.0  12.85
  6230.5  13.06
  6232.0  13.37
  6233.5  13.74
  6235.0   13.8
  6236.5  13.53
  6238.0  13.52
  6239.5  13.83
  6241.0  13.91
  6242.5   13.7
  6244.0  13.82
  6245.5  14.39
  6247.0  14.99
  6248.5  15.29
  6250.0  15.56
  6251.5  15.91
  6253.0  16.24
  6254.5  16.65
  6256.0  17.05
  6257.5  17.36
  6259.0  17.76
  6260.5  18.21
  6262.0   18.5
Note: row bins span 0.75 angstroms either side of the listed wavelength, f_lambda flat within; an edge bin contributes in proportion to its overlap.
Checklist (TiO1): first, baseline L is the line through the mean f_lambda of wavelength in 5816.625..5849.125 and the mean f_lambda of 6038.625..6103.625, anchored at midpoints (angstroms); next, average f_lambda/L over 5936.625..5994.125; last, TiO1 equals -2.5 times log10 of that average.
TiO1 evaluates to 0.31 mag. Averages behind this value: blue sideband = 24.3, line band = 19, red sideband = 26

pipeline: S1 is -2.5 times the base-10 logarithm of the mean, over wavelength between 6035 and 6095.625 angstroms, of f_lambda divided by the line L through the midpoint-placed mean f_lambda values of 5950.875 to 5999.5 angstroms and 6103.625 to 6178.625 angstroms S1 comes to -0.17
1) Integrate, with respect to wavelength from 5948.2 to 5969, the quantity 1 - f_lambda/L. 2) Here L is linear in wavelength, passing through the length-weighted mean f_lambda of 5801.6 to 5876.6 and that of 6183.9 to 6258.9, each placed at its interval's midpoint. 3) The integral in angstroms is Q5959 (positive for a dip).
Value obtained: 2.6 angstroms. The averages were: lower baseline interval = 23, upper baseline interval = 14.8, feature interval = 17.9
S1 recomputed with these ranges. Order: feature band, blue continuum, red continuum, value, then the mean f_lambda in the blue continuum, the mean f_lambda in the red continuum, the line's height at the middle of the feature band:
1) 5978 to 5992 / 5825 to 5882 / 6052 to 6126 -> 0.18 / 21.2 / 26.4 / 24.1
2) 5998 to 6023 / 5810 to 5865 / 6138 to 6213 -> -0.03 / 23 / 19.2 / 21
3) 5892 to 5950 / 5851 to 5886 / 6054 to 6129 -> 0.28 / 17.9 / 26.5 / 20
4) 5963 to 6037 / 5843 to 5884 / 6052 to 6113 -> 0.12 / 19.1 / 26.3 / 23.6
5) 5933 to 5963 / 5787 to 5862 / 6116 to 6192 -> 0.30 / 25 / 22.5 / 24.1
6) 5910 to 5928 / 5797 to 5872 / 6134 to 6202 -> 0.38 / 23.8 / 20.1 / 22.8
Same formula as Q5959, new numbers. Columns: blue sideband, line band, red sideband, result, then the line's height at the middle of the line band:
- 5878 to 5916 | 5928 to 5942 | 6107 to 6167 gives -3.0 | 14.5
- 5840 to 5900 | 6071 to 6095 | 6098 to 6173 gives -3.2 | 23.4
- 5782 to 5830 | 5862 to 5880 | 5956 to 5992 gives 4.5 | 23.7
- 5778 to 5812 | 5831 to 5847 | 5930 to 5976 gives 0.0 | 25.4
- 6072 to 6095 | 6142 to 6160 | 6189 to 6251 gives -4.3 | 20.5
